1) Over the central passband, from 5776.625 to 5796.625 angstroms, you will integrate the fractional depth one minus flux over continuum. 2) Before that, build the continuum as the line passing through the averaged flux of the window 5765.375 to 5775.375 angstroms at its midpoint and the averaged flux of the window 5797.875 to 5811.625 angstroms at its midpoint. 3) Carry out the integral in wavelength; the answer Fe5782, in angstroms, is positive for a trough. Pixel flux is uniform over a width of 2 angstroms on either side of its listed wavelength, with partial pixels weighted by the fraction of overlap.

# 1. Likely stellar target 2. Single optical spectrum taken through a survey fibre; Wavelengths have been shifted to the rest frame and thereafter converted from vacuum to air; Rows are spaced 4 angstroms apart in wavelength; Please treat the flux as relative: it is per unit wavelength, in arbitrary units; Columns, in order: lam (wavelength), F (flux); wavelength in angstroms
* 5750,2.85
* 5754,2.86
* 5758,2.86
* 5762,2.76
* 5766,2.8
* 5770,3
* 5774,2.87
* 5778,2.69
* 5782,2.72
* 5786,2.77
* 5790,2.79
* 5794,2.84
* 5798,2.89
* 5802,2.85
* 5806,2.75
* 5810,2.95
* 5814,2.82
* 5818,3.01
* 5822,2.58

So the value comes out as 0.8 angstroms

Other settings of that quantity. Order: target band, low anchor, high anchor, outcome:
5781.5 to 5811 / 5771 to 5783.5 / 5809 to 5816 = 0.1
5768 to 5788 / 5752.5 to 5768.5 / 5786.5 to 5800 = 0.1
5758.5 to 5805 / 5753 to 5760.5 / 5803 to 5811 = 0.5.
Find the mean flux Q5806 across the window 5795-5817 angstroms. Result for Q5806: 2.86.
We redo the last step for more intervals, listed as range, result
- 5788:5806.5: 2.83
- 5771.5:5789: 2.77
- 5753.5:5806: 2.82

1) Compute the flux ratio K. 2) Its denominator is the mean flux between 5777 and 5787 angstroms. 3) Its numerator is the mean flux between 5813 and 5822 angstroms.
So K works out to 1.0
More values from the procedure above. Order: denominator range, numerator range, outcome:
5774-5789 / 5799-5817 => 1.04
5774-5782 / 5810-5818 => 1.06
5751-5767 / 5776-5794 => 0.98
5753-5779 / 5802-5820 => 1.01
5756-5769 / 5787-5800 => 1.00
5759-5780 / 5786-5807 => 1.00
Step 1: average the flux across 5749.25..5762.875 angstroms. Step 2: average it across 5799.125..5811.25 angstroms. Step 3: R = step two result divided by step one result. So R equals 1.00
